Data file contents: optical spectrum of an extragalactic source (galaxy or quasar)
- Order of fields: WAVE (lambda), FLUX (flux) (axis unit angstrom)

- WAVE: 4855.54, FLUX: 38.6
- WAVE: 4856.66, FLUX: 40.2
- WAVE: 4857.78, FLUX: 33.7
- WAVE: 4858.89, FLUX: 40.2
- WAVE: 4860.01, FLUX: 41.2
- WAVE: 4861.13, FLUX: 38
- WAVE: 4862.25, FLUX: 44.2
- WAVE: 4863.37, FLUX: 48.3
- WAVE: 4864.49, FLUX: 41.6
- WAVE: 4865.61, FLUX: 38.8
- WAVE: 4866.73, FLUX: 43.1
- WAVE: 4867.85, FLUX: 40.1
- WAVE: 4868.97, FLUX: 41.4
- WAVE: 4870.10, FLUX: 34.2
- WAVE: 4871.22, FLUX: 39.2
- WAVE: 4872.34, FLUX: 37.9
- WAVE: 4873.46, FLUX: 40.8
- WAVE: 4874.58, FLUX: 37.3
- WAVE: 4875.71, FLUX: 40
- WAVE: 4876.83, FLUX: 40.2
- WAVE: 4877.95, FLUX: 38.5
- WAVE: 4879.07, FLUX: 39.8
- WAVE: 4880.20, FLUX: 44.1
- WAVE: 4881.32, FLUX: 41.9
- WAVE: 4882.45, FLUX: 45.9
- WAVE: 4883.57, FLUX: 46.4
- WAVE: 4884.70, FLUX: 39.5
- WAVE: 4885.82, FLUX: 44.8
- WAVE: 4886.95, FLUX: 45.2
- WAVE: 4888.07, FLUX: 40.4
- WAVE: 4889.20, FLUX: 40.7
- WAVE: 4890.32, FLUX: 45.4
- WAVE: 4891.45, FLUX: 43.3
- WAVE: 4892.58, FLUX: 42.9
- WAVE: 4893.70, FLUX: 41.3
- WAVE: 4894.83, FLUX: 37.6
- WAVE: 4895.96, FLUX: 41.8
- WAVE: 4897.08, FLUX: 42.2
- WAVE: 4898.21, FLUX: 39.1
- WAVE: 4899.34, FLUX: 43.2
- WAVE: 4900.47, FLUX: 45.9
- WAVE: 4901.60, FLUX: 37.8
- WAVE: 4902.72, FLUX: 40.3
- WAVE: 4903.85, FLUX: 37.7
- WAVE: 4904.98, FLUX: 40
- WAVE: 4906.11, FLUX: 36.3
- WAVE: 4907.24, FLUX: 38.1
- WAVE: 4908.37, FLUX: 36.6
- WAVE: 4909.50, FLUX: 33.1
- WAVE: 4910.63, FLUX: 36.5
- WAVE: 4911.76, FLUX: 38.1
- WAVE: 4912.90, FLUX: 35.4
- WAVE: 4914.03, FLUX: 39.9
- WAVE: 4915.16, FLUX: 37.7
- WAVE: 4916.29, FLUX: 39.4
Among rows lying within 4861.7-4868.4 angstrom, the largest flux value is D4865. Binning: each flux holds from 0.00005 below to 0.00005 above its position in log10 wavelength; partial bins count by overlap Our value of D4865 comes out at 48.3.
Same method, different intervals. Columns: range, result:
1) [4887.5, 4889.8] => 40.7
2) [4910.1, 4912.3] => 38.1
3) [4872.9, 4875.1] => 40.8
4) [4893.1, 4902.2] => 45.9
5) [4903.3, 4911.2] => 40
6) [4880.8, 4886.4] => 46.4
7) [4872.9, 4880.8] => 44.1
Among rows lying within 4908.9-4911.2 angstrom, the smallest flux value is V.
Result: 33.1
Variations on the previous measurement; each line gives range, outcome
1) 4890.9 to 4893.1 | 42.9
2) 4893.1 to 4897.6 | 37.6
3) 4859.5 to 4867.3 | 38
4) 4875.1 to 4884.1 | 38.5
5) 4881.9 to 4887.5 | 39.5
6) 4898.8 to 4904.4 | 37.7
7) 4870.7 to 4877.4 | 37.3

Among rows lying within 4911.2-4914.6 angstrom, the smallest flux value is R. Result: 35.4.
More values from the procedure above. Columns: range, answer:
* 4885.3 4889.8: 40.4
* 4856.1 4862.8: 33.7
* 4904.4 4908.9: 36.3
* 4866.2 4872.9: 34.2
